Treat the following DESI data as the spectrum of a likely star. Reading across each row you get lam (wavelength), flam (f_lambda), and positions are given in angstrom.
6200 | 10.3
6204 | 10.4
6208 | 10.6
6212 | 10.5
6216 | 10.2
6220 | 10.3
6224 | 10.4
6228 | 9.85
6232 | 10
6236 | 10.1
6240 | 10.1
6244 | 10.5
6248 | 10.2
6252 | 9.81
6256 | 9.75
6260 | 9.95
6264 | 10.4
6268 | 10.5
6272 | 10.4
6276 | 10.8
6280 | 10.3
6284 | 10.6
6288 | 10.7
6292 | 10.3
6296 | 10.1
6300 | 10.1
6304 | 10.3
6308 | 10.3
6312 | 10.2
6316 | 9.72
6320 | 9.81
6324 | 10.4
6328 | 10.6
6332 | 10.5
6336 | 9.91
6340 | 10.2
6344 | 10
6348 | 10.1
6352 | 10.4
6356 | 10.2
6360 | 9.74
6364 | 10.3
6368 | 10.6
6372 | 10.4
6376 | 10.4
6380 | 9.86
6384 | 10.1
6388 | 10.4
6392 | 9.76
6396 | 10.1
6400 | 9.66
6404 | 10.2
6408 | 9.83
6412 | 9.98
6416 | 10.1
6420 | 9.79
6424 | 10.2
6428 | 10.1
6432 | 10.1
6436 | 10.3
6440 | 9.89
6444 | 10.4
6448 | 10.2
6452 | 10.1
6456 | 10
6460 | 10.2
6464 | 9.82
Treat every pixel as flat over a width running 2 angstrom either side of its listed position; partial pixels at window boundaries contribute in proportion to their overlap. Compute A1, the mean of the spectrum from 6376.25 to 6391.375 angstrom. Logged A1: 10.1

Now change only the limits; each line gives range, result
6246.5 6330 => 10.2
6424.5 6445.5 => 10.2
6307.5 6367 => 10.2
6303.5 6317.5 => 10.1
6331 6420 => 10.1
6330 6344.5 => 10.2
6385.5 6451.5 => 10.1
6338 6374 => 10.2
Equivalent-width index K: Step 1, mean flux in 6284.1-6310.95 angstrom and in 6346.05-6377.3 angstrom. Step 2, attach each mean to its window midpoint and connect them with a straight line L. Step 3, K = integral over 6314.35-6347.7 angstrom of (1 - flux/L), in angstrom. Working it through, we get 0.5 angstrom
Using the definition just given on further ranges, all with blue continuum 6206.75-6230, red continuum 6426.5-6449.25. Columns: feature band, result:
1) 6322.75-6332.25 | -0.3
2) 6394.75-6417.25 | 0.5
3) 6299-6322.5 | 0.4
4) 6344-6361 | 0.2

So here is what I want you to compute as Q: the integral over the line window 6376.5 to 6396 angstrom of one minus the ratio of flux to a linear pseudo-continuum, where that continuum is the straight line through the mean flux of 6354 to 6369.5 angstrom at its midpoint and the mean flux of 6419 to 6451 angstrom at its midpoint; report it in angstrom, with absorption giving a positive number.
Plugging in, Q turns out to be 0.21 angstrom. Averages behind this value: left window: 10.2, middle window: 10.1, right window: 10.1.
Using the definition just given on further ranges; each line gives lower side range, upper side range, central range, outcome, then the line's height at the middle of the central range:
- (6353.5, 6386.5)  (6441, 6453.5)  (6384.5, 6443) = 1.0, 10.2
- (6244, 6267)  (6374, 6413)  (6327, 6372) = -0.8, 10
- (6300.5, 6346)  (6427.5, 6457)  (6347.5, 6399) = -0.1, 10.2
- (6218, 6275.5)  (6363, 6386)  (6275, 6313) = -0.6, 10.2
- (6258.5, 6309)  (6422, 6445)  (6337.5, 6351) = 0.2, 10.3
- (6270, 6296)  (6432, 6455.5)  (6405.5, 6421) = 0.4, 10.2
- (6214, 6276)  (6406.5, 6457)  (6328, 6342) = -0.2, 10.1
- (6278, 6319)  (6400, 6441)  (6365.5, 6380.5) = -0.4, 10.1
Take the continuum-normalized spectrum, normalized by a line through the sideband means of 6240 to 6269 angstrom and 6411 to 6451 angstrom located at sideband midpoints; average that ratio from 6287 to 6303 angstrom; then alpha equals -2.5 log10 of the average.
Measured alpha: -0.01 mag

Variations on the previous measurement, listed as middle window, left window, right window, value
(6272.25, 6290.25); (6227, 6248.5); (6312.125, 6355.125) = -0.04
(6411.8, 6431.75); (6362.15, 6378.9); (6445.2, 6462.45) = 0.02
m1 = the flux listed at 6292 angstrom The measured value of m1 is 10.3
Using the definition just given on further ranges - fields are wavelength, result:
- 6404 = 10.2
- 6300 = 10.1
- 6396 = 10.1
